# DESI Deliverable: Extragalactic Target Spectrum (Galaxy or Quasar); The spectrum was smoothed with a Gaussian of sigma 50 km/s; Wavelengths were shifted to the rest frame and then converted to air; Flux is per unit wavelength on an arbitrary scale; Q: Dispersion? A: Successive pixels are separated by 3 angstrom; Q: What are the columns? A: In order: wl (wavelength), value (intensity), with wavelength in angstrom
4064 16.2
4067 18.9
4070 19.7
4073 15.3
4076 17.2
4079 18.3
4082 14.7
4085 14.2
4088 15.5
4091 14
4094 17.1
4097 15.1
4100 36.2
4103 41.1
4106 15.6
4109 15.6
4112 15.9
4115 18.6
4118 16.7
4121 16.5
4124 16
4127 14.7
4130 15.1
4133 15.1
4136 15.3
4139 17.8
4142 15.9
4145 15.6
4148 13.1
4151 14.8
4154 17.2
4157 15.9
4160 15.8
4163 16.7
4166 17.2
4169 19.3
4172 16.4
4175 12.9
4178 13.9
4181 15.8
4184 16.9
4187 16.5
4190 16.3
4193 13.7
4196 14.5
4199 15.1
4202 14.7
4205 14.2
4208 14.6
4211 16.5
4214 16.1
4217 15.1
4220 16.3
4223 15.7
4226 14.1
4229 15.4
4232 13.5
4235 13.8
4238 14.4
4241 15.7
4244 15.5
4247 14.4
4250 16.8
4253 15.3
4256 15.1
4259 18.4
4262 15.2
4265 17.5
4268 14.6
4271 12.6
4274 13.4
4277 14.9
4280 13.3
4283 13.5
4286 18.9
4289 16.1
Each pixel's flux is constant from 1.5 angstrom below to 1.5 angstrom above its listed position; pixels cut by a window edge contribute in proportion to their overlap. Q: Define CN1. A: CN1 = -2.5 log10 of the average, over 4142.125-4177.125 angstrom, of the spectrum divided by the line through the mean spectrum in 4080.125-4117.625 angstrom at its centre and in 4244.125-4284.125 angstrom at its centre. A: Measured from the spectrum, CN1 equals 0.12 mag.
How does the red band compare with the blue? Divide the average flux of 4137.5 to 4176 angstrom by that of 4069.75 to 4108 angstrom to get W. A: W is 0.83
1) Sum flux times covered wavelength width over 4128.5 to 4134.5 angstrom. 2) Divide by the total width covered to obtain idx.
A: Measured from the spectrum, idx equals 15.1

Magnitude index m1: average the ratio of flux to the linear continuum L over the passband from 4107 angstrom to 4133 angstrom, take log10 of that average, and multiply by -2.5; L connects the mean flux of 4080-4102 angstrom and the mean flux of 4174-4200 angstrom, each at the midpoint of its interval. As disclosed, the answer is 0.098 mag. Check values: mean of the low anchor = 18.6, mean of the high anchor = 15.1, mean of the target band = 16.1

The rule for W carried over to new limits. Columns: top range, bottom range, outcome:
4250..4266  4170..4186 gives 1.06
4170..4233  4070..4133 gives 0.84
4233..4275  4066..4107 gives 0.78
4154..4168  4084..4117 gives 0.83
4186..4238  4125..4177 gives 0.95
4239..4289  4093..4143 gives 0.82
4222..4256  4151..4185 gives 0.93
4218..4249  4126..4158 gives 0.96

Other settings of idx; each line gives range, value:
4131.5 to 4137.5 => 15.2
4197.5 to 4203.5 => 14.9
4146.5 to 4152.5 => 14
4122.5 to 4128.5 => 15.3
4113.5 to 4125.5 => 16.9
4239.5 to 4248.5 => 15.2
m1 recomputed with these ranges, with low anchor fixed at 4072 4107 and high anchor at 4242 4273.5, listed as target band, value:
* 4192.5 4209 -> 0.16 mag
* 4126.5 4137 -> 0.23 mag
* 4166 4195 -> 0.10 mag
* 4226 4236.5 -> 0.14 mag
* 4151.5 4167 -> 0.09 mag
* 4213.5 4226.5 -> 0.06 mag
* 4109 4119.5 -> 0.13 mag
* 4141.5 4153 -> 0.22 mag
